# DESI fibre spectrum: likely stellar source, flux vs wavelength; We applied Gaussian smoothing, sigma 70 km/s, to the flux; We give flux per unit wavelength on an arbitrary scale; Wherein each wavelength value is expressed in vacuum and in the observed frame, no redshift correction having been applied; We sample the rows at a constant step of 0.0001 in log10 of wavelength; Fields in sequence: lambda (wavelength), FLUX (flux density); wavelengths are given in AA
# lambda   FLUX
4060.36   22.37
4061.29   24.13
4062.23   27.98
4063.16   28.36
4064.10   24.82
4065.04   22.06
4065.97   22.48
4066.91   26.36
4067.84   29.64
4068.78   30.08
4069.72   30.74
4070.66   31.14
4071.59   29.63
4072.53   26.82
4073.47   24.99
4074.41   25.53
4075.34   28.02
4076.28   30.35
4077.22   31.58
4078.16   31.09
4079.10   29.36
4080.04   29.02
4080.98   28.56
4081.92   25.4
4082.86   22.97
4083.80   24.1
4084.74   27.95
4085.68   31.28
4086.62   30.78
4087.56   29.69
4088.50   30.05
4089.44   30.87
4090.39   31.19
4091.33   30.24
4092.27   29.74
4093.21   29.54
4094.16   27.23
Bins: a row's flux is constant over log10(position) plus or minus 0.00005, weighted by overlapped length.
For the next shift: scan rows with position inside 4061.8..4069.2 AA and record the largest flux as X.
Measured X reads 30.08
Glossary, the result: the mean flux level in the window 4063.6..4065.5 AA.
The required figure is 23.4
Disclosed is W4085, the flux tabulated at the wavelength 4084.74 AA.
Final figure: 27.95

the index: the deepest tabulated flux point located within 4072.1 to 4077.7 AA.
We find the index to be 24.99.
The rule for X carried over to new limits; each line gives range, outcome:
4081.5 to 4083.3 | 25.4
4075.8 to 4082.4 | 31.58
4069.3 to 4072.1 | 31.14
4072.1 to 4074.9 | 26.82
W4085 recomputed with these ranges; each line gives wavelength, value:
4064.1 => 24.82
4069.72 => 30.74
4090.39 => 31.19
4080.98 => 28.56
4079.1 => 29.36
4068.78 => 30.08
